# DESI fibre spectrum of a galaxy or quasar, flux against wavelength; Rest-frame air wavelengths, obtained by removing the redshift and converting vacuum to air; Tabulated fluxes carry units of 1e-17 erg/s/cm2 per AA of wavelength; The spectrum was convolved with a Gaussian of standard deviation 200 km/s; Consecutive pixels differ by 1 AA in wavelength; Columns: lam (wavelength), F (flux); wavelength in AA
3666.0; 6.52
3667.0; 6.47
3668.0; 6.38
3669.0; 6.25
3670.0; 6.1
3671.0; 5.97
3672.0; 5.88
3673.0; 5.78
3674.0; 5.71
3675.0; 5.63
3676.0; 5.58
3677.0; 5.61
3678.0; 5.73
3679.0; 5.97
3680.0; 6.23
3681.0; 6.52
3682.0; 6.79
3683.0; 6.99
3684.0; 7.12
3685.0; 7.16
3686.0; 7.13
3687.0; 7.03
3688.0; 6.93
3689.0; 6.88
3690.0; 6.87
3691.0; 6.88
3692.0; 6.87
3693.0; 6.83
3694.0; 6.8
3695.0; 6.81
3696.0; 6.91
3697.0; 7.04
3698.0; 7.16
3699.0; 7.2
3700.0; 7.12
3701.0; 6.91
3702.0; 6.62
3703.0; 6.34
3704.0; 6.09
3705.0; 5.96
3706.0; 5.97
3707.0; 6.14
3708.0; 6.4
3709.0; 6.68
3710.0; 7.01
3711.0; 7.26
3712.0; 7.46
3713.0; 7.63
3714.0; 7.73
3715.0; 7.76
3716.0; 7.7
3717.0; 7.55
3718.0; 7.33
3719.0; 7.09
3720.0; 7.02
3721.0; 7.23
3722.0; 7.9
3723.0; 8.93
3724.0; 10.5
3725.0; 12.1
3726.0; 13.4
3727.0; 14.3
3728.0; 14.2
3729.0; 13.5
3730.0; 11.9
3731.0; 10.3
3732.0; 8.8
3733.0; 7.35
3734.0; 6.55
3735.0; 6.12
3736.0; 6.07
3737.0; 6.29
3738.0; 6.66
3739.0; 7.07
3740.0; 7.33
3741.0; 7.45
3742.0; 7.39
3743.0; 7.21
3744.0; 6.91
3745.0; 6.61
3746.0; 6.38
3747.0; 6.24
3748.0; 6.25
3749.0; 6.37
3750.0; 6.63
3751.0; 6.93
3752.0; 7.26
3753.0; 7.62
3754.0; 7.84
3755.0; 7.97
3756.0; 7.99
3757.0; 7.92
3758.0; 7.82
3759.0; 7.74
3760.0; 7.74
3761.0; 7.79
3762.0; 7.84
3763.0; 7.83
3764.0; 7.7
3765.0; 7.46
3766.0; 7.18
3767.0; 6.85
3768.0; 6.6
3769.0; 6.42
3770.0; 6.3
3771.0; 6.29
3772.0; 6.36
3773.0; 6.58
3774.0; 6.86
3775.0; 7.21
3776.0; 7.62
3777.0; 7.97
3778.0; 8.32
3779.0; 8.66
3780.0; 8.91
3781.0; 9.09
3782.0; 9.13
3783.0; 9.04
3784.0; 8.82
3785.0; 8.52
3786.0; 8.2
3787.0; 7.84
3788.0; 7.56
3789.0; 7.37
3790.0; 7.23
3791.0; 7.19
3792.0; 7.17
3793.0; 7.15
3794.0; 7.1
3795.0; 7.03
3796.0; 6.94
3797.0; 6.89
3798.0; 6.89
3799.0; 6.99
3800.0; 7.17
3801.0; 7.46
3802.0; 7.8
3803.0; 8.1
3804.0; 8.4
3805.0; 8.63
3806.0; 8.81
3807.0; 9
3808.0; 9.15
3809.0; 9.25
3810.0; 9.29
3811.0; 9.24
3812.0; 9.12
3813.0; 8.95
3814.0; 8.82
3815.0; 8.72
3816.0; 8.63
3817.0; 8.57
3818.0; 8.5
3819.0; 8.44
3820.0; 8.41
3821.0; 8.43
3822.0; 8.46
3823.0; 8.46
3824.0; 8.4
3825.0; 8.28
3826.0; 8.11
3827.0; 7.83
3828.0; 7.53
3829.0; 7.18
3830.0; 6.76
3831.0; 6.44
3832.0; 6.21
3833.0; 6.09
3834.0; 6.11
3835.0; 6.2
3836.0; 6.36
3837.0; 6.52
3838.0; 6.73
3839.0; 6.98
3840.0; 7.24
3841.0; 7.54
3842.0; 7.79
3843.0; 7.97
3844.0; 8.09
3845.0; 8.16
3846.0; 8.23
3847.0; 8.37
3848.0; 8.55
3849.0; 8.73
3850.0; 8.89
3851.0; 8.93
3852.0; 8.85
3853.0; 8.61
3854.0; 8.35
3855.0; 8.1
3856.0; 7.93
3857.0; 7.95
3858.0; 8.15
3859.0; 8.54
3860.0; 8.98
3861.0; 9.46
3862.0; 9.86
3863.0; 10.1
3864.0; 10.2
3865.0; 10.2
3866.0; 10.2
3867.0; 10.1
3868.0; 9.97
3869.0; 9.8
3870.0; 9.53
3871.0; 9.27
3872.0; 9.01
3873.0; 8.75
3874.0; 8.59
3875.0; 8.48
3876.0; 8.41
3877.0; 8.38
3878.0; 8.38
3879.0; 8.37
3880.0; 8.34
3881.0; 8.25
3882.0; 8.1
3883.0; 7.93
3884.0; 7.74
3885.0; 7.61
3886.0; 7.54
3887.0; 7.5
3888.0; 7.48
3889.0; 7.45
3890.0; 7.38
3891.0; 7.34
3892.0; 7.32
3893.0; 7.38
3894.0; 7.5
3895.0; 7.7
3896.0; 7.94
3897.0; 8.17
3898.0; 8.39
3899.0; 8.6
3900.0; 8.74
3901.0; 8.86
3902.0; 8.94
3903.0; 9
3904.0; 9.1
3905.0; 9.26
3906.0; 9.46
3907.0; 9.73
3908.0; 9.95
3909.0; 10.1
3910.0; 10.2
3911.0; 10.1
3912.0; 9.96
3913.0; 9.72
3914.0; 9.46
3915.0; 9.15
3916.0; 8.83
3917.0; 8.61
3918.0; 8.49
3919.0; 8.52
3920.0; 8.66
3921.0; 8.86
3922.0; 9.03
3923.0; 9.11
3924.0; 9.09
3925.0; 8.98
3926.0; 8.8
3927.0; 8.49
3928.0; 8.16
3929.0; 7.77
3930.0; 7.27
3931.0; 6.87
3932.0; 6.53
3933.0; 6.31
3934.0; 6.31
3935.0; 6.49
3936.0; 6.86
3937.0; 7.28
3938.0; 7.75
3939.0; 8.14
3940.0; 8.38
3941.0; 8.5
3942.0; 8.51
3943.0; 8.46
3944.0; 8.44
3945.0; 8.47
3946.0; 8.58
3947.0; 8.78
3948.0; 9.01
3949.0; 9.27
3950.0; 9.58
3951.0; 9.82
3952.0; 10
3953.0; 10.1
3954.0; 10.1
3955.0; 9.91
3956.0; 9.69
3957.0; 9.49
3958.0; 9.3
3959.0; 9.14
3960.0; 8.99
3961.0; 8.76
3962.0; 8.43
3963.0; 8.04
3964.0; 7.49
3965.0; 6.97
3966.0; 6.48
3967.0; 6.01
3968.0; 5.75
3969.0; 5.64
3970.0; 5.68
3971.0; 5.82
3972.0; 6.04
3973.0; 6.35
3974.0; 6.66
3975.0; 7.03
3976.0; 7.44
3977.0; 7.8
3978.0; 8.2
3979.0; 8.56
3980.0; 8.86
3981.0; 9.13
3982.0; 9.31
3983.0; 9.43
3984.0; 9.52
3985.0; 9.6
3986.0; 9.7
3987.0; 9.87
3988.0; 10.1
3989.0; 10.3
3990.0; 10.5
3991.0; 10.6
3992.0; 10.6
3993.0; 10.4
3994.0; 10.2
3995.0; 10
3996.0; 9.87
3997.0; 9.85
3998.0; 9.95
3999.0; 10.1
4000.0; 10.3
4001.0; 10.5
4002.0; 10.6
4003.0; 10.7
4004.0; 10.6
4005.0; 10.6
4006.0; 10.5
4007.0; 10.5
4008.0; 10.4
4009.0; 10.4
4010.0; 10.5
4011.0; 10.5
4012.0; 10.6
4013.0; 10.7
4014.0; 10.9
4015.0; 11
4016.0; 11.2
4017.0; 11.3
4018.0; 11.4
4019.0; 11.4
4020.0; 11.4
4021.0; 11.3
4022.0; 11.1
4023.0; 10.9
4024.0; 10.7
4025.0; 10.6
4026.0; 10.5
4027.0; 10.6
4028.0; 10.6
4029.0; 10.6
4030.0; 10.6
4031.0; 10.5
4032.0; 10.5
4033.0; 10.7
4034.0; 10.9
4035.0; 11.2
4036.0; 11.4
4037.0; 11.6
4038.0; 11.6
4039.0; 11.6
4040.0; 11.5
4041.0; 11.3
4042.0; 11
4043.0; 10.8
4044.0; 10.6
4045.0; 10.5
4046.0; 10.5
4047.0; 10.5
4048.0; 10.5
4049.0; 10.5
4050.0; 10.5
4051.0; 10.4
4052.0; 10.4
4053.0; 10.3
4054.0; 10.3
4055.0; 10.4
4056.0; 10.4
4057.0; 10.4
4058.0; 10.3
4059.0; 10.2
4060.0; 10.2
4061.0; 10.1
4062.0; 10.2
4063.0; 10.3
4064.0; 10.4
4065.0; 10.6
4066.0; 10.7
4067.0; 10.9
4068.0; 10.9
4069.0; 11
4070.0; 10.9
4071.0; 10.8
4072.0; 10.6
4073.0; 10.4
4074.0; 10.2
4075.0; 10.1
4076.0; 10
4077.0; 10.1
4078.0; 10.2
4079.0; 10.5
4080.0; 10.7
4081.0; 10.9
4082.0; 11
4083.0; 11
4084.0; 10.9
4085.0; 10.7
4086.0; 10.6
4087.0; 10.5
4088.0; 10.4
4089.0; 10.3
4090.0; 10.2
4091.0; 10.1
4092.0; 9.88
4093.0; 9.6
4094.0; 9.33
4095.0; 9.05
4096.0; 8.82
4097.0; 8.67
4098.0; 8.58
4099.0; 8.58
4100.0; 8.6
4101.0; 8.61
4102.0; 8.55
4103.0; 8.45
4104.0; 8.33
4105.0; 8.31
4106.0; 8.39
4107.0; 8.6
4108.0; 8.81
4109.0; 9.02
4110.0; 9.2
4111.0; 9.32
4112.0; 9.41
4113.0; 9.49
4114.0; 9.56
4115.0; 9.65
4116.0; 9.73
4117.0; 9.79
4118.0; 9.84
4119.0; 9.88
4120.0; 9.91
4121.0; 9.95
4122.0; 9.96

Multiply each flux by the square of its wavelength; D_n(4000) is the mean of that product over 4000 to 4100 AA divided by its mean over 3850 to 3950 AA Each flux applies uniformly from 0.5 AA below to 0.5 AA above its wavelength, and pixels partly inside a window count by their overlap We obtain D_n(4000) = 1.3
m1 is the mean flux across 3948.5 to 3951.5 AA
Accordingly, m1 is 9.56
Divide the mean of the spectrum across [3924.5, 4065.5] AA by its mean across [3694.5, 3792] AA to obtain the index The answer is 1.2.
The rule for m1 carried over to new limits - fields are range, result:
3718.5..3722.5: 7.31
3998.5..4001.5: 10.3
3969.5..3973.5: 5.97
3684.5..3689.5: 7.03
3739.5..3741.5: 7.39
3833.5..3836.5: 6.22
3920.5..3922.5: 8.95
